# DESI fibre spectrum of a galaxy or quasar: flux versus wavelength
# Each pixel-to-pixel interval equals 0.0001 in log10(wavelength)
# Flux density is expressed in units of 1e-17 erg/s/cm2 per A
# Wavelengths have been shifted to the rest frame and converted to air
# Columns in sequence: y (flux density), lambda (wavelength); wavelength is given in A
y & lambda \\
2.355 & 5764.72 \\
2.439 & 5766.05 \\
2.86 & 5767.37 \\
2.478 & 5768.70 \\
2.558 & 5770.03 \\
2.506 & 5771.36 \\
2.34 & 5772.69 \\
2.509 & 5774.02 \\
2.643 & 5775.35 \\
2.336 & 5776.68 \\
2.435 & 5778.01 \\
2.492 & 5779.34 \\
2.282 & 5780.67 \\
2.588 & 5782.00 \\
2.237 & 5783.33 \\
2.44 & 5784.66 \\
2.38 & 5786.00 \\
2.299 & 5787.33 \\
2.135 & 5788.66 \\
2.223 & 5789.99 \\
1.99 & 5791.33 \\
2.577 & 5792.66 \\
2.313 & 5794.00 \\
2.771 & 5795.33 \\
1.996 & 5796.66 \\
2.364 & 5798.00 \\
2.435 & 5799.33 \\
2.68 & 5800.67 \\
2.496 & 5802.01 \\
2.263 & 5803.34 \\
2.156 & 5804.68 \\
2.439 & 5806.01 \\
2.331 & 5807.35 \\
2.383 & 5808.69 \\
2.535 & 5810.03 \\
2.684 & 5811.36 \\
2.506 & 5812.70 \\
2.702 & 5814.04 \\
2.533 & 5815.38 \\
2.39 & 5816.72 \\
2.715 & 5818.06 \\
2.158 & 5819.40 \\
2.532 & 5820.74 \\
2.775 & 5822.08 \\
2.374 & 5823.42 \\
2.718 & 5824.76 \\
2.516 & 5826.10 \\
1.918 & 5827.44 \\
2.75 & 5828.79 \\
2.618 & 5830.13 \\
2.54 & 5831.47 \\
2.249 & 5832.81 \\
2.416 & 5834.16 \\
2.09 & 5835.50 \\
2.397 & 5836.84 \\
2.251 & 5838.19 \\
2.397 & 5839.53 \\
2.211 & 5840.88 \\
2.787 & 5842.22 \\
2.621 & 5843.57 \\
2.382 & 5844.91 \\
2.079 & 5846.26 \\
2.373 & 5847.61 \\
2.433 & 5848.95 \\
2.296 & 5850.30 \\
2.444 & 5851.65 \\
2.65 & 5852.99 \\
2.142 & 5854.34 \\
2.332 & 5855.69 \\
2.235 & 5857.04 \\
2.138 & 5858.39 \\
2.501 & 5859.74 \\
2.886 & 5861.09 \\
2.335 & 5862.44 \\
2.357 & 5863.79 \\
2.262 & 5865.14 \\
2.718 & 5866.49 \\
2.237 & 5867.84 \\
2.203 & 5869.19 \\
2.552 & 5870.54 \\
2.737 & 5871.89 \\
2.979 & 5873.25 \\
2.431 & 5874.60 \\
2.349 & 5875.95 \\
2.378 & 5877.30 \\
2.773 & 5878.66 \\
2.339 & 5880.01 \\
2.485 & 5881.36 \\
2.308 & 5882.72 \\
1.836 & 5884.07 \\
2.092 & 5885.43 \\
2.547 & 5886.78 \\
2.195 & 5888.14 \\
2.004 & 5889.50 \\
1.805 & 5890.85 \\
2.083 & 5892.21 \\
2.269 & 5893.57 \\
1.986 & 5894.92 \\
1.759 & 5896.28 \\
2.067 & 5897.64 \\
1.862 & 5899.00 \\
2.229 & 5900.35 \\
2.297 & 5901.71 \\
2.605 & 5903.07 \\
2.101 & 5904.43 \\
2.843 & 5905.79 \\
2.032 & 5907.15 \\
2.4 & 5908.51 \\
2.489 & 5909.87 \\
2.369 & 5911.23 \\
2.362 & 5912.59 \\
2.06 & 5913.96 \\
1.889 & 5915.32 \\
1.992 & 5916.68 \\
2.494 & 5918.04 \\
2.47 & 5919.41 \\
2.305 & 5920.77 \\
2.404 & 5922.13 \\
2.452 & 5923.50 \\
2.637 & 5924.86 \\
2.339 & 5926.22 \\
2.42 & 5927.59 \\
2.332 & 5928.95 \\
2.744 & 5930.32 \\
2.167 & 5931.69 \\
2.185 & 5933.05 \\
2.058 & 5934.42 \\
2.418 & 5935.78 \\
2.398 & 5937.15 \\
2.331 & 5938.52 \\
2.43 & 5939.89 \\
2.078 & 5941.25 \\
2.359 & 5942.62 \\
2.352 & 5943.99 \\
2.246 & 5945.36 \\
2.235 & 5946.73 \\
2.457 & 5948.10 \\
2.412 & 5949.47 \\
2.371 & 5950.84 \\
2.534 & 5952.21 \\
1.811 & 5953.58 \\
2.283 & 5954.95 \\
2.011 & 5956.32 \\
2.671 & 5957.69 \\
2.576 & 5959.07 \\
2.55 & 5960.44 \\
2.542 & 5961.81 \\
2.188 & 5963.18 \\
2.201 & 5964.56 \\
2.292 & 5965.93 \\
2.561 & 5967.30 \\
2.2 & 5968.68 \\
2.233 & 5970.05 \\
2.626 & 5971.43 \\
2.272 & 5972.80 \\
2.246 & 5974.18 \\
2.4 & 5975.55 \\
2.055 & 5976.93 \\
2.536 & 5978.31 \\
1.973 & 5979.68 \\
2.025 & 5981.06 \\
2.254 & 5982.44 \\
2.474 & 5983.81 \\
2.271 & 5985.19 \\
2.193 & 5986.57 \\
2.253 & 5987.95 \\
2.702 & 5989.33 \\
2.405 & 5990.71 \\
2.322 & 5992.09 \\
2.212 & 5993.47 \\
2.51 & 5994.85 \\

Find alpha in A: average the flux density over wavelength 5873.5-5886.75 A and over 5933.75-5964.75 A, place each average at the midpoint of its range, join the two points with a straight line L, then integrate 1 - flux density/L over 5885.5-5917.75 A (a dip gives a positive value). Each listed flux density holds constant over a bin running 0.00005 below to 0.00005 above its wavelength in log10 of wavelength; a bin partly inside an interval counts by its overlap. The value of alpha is 2.3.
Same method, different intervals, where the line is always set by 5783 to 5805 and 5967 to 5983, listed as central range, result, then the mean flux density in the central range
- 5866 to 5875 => -0.9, 2.55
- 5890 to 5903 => 1.3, 2.07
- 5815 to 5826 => -0.9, 2.52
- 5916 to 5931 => -0.8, 2.42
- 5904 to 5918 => 0.2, 2.27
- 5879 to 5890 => 0.3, 2.25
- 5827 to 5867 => -1.2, 2.39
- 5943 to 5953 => -0.4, 2.37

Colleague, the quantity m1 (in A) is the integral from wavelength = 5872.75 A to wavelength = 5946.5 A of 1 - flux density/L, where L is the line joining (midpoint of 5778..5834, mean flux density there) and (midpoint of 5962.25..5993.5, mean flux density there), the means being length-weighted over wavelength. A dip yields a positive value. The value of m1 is 1.9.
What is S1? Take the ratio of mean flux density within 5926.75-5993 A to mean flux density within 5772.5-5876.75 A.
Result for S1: 1.0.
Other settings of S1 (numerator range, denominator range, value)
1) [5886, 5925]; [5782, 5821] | 0.93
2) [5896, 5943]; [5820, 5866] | 0.95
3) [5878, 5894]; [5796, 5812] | 0.93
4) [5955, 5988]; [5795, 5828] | 0.94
